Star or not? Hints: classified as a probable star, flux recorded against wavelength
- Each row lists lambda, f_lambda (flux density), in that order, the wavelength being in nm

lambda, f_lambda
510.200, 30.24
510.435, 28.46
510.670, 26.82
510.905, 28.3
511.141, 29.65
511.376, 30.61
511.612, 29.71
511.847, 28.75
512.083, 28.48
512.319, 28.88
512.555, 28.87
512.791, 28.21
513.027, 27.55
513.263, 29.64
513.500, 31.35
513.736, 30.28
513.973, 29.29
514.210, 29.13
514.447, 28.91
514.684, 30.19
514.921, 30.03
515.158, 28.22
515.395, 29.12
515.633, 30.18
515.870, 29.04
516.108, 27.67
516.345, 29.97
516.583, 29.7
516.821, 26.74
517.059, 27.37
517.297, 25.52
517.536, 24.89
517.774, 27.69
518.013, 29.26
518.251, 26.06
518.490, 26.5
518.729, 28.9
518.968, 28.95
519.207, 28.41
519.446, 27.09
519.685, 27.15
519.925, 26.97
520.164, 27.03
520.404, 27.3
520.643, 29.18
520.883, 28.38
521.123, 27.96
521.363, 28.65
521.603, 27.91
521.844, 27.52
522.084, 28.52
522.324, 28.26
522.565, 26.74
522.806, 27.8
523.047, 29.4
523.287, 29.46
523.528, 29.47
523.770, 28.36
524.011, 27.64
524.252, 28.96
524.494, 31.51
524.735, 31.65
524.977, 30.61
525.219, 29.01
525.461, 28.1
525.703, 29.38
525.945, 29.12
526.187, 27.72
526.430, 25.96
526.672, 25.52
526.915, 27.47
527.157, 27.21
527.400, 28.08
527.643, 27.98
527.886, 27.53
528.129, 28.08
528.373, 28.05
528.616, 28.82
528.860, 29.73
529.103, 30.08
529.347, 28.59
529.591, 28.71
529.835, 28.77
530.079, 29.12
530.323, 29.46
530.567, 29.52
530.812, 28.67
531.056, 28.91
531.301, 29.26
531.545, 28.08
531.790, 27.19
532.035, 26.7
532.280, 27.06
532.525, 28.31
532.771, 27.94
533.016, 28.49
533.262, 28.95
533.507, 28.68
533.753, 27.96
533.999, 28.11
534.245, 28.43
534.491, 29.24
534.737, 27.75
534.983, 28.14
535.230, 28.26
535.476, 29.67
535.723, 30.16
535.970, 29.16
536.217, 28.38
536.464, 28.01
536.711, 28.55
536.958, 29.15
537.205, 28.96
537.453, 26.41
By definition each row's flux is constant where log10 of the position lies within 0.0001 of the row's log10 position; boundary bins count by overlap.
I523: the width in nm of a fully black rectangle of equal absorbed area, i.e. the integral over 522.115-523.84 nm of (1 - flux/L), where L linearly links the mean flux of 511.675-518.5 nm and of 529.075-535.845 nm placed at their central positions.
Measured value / 0.00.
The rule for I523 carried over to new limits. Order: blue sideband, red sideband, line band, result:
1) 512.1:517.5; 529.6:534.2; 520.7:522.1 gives 0.02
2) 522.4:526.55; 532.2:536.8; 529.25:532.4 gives 0.02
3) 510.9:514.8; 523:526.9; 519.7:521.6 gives 0.07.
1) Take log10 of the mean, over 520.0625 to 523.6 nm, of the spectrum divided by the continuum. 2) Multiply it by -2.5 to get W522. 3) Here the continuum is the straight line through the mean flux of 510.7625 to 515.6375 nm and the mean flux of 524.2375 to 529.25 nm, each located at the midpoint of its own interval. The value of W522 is 0.02 mag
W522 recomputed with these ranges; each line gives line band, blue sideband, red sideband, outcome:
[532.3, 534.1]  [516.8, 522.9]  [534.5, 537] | 0.01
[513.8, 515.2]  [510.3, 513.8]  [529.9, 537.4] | -0.02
